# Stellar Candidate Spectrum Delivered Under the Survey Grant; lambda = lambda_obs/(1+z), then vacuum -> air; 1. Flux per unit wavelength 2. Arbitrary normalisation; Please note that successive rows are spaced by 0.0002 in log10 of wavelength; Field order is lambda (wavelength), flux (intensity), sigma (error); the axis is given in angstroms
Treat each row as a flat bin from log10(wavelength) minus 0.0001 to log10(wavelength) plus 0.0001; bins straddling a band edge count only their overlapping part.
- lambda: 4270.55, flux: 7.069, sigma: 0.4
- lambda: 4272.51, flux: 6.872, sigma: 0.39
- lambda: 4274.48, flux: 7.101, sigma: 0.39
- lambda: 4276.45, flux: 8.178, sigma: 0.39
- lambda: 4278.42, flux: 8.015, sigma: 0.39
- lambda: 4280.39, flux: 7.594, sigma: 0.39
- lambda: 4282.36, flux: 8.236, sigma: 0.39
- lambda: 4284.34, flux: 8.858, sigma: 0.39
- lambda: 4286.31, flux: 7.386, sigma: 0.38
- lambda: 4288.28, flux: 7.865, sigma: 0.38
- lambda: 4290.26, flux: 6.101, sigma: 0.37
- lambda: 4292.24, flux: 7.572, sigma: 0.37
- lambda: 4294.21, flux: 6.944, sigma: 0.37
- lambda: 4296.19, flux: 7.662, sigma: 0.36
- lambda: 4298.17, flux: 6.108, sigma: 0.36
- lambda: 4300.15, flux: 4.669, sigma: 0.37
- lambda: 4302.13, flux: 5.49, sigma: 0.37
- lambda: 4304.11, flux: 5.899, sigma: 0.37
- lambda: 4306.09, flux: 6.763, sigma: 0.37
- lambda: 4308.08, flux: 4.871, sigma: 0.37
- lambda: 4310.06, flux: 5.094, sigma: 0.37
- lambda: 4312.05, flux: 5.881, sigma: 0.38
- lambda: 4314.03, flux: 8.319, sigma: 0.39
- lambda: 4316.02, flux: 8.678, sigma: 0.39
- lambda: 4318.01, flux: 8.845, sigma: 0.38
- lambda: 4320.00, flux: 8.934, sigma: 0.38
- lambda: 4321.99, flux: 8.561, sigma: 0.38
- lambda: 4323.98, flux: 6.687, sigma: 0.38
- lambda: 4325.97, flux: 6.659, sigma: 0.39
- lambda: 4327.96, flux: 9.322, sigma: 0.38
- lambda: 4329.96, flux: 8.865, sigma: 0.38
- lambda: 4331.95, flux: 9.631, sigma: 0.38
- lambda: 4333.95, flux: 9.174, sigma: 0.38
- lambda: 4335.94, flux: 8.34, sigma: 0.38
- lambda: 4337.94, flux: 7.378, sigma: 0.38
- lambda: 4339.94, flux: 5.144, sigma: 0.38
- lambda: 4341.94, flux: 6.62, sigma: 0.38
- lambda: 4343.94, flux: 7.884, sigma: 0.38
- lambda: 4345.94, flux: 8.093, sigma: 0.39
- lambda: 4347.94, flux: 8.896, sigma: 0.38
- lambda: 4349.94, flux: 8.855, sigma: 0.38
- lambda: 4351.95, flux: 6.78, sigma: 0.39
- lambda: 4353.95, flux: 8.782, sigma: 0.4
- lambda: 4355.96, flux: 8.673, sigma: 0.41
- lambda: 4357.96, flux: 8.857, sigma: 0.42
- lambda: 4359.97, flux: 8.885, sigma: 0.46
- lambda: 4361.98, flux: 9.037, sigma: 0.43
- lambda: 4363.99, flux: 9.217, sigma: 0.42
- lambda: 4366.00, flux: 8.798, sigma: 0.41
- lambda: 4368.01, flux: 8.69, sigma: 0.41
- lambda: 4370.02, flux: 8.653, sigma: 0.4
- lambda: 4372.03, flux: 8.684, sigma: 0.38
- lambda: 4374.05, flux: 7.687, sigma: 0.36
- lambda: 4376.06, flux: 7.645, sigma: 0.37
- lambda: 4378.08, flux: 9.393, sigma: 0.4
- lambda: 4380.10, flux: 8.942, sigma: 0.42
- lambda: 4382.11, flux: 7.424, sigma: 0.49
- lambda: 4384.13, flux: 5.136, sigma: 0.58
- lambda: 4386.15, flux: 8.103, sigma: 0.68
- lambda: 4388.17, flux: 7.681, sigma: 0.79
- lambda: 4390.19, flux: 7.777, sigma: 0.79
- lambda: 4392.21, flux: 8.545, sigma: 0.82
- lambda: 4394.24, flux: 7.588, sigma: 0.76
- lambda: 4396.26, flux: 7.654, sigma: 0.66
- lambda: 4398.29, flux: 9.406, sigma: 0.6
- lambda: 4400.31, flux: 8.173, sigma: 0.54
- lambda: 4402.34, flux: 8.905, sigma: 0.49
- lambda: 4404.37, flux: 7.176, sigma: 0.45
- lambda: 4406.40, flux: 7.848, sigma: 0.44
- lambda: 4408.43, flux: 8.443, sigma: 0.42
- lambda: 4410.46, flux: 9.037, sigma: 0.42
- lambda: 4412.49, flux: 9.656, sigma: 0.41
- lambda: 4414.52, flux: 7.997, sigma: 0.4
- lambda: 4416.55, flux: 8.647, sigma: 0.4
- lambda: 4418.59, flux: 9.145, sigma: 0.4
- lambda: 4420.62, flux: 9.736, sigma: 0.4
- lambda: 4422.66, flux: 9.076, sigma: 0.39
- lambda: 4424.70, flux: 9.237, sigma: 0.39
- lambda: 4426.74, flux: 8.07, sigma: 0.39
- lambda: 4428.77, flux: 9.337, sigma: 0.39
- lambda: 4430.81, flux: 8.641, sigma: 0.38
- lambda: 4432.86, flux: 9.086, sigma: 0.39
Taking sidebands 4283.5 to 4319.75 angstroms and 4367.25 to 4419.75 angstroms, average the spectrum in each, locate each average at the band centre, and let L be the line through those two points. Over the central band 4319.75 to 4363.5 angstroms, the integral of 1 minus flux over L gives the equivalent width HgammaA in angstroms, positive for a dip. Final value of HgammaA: -4.2 angstroms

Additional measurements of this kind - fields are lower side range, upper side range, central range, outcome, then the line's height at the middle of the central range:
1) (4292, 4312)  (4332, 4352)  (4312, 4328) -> -2.77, 6.86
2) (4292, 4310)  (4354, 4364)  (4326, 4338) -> -1.79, 7.59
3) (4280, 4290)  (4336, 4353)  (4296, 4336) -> 1.78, 7.68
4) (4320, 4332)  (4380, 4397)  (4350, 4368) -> -1.72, 7.89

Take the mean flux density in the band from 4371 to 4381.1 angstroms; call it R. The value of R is 8.47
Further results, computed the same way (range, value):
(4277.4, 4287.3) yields 8.02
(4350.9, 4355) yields 7.79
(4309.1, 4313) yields 5.48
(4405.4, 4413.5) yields 8.75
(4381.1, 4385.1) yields 6.31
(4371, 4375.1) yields 8.19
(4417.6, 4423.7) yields 9.32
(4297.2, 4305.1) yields 5.54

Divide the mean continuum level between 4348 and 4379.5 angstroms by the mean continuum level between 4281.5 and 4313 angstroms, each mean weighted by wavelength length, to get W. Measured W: 1.31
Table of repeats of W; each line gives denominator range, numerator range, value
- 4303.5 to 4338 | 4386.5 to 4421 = 1.09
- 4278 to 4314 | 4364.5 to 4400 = 1.20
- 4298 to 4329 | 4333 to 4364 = 1.17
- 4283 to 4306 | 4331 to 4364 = 1.21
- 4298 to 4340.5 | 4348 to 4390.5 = 1.14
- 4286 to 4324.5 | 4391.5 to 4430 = 1.25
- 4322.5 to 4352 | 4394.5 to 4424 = 1.09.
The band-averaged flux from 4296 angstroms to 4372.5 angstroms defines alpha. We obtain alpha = 7.75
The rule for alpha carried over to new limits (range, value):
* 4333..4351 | 7.81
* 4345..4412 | 8.3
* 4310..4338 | 8.14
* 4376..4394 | 7.85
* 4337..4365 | 8.08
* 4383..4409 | 7.87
